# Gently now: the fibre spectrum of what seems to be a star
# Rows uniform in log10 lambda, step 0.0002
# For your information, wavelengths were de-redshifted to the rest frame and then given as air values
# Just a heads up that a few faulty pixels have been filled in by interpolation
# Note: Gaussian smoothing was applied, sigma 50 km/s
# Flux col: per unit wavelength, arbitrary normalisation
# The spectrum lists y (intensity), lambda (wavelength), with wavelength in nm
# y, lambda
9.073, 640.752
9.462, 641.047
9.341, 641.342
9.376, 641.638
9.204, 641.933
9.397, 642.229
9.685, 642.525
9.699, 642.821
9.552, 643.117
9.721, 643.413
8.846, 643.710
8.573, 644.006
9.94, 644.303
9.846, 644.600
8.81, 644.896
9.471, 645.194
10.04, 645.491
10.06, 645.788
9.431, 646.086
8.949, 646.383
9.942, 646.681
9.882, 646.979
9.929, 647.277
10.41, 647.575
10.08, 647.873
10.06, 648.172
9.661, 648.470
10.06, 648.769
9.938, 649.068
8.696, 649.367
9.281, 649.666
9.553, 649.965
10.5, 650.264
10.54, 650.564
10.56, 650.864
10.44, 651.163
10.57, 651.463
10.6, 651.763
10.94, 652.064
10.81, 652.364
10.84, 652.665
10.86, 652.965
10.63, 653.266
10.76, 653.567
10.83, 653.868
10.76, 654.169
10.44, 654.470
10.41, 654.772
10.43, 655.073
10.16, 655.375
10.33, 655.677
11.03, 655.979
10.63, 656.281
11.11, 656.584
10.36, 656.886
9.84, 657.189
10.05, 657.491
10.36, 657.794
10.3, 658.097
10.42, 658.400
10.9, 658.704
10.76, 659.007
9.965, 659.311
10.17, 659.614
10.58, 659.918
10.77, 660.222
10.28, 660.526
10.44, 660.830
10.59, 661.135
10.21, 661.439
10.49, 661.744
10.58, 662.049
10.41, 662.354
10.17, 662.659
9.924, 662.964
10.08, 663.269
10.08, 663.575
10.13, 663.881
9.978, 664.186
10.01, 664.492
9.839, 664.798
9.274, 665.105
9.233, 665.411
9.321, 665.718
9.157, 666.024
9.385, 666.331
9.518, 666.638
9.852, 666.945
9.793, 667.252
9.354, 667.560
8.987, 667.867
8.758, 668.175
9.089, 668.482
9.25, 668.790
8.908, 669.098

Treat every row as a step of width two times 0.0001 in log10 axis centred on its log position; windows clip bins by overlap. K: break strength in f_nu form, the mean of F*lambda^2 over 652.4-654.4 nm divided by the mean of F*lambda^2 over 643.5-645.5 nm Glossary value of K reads 1.19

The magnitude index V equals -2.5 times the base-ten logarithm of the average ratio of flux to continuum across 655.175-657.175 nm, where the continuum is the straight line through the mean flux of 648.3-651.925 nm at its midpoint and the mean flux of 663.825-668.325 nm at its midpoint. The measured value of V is -0.08 mag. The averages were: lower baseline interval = 10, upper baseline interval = 9.49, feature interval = 10.5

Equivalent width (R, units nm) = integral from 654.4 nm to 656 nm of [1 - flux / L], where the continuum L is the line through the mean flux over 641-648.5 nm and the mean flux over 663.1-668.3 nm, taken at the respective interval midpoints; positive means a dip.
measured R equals -0.140 nm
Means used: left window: 9.59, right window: 9.58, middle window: 10.4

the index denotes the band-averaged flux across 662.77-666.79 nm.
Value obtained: 9.69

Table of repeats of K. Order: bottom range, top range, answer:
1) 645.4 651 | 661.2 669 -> 1.04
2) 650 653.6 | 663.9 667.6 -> 0.94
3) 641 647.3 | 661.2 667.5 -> 1.11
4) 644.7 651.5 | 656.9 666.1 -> 1.07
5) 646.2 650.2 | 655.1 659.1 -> 1.10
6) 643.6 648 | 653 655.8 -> 1.13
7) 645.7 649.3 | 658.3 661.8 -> 1.11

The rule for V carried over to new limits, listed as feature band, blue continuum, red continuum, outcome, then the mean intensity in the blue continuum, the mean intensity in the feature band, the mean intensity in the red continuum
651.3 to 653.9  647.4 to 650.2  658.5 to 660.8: -0.08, 9.78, 10.8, 10.5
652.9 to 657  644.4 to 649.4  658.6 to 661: -0.04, 9.75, 10.6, 10.5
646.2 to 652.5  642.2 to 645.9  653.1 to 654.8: 0.01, 9.51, 10.1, 10.7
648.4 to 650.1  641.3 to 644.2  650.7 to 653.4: 0.08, 9.35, 9.52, 10.7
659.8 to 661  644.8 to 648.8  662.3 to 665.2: -0.06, 9.77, 10.5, 9.99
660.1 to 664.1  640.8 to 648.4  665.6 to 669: -0.10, 9.58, 10.3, 9.31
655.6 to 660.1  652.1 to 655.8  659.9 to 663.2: 0.00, 10.6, 10.5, 10.4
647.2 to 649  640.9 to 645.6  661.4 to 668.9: -0.06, 9.43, 10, 9.71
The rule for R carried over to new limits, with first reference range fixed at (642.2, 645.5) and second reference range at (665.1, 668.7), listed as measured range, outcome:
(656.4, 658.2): -0.19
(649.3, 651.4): -0.14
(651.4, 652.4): -0.14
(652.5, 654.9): -0.33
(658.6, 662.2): -0.43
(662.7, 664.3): -0.12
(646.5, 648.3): -0.12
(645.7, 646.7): -0.01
